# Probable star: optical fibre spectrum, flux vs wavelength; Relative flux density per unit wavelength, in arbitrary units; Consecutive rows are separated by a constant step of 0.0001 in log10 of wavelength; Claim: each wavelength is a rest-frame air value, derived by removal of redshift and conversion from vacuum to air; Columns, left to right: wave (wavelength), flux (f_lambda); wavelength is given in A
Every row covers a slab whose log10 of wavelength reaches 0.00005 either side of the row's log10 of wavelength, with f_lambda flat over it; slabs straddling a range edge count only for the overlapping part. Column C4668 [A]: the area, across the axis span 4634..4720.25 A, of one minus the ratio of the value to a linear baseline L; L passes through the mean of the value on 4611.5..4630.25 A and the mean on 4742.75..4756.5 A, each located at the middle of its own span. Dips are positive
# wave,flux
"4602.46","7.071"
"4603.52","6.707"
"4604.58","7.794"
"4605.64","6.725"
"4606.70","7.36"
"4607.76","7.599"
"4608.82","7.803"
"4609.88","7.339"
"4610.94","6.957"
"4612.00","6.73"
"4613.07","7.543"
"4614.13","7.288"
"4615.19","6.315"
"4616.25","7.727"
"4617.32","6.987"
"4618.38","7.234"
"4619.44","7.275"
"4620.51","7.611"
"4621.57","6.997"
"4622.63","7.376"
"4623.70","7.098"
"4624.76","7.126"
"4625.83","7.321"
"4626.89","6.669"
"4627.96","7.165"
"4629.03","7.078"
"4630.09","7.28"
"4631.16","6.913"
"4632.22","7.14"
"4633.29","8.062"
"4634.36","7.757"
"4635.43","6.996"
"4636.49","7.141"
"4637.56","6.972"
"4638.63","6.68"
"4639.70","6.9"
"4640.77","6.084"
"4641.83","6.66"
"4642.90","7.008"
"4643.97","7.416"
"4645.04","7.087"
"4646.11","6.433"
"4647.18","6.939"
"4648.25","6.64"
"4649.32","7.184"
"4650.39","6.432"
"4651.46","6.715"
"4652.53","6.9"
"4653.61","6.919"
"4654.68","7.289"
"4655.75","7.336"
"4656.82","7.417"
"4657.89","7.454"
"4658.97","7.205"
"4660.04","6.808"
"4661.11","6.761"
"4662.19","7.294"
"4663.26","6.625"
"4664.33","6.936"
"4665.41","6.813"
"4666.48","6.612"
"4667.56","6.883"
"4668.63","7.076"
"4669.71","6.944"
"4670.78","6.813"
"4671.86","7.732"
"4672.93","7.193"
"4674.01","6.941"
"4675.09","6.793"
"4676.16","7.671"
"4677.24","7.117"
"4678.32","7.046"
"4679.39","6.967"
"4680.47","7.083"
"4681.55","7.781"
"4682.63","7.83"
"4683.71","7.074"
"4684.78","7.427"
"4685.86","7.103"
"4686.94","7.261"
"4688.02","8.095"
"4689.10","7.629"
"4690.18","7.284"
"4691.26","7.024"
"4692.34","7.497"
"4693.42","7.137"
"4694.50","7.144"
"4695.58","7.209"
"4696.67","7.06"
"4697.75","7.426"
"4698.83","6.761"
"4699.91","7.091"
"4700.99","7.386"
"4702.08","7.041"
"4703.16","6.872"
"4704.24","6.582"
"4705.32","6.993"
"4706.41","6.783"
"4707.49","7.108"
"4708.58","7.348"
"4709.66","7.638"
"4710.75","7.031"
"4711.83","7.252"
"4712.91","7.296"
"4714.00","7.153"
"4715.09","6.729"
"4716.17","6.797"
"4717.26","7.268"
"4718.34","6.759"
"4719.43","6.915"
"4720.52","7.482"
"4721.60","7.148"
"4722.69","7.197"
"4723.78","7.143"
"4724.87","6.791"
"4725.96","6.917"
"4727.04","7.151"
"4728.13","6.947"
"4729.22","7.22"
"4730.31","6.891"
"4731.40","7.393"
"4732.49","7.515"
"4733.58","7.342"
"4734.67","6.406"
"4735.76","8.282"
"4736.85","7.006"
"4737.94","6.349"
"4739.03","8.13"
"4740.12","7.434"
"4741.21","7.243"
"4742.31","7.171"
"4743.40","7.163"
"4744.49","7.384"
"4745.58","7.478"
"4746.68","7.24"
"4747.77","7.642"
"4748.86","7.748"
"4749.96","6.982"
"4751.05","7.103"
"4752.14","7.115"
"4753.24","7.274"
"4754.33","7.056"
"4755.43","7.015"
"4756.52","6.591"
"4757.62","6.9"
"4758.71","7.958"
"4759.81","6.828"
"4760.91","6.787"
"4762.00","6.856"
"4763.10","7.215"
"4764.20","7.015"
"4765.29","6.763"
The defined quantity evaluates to 1.3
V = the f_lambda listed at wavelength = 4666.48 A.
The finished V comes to 6.612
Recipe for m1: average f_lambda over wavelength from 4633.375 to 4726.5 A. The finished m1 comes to 7.09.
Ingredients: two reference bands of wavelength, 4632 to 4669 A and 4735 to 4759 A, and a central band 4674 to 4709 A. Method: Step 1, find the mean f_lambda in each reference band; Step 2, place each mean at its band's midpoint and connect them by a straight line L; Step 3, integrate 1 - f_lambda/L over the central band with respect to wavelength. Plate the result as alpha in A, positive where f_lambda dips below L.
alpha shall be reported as -0.5 A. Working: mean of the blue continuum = 6.99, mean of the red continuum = 7.27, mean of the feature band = 7.2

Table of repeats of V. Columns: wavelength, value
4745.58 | 7.478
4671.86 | 7.732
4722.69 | 7.197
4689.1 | 7.629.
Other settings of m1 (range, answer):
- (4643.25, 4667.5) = 6.96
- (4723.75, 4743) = 7.19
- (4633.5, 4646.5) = 6.96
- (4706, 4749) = 7.19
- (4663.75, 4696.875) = 7.2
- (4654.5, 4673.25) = 7.06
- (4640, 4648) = 6.8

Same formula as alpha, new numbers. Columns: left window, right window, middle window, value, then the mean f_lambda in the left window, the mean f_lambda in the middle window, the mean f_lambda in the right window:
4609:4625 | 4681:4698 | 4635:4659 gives 1.07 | 7.19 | 6.94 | 7.37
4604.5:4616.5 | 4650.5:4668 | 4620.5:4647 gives 0.19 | 7.24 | 7.07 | 6.98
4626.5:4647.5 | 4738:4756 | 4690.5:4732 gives 0.64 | 7.02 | 7.1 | 7.3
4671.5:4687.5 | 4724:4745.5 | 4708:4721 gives 0.16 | 7.27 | 7.13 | 7.2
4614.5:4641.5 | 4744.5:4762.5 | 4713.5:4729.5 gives 0.26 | 7.12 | 7.04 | 7.17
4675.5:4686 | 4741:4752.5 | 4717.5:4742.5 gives 0.47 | 7.32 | 7.17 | 7.3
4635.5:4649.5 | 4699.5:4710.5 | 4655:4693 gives -1.19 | 6.86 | 7.19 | 7.08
